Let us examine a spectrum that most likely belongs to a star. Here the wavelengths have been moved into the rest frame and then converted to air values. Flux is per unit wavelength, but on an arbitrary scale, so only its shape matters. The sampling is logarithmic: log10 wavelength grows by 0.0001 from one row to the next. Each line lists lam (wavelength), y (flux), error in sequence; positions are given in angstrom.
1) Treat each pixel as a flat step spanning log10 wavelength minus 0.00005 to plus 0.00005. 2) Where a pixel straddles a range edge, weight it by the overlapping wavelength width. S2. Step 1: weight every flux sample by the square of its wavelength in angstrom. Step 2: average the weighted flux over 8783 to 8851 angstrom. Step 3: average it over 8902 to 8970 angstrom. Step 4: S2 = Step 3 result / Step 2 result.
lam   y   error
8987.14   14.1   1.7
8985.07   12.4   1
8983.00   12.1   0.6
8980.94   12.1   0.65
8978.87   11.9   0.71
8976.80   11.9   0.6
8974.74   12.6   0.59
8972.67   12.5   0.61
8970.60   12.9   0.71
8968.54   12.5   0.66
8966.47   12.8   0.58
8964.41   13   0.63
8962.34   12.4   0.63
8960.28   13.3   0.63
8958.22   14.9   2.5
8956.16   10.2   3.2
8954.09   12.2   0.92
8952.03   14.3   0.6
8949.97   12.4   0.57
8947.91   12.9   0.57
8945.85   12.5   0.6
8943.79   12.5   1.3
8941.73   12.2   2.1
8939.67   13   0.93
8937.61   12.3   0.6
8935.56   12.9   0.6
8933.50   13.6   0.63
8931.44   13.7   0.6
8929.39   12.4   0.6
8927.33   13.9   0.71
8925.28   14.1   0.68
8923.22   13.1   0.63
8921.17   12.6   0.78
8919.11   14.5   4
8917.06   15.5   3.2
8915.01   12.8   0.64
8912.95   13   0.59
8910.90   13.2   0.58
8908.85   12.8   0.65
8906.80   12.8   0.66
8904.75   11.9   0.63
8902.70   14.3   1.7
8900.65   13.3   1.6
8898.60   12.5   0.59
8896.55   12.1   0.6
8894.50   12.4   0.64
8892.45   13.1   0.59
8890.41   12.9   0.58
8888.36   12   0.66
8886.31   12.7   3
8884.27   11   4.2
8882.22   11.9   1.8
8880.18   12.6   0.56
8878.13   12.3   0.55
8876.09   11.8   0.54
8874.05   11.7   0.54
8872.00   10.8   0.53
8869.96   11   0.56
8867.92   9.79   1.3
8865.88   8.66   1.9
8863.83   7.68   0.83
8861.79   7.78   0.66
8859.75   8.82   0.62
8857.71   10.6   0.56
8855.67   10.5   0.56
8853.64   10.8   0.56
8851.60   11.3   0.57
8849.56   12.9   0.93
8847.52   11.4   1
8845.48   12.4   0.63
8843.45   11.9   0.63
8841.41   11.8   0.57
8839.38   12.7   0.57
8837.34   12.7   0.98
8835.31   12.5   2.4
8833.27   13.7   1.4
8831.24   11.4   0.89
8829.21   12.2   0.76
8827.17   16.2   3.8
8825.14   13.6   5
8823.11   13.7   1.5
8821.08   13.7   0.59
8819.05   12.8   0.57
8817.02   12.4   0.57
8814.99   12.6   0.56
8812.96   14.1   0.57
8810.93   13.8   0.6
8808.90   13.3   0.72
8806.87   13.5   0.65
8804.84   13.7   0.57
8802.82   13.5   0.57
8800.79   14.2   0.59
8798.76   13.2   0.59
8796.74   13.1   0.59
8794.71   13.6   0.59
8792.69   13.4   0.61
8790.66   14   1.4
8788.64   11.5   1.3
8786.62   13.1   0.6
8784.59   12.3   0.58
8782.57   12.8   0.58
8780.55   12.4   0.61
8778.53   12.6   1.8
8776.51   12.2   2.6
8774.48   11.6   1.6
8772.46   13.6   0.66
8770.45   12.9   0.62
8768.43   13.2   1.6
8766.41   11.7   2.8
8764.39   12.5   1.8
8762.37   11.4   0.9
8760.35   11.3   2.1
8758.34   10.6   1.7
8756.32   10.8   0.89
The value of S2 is 1.03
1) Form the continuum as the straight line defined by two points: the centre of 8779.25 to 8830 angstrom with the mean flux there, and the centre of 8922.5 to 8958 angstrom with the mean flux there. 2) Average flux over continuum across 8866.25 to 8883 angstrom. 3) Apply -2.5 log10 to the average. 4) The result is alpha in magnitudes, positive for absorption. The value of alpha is 0.152 mag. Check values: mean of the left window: 13.3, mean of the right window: 12.9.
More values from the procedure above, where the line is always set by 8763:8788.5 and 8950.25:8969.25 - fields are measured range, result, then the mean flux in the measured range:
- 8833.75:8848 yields 0.030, 12.3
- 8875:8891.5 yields 0.047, 12.2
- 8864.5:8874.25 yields 0.239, 10.2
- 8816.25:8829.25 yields -0.086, 13.6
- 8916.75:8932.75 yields -0.072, 13.6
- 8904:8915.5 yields -0.002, 12.8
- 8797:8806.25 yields -0.086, 13.6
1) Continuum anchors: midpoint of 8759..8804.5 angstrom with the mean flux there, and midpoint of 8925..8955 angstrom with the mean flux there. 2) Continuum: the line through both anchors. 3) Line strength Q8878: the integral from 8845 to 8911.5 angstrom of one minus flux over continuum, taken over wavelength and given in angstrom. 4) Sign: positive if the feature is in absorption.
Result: 6.9 angstrom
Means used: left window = 12.7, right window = 13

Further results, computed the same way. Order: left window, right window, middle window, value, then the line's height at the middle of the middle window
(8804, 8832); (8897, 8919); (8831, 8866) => 5.7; 13.3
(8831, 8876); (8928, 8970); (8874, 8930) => -4.2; 11.9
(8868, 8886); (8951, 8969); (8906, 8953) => -3.0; 12.4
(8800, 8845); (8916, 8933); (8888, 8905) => 1.0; 13.6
